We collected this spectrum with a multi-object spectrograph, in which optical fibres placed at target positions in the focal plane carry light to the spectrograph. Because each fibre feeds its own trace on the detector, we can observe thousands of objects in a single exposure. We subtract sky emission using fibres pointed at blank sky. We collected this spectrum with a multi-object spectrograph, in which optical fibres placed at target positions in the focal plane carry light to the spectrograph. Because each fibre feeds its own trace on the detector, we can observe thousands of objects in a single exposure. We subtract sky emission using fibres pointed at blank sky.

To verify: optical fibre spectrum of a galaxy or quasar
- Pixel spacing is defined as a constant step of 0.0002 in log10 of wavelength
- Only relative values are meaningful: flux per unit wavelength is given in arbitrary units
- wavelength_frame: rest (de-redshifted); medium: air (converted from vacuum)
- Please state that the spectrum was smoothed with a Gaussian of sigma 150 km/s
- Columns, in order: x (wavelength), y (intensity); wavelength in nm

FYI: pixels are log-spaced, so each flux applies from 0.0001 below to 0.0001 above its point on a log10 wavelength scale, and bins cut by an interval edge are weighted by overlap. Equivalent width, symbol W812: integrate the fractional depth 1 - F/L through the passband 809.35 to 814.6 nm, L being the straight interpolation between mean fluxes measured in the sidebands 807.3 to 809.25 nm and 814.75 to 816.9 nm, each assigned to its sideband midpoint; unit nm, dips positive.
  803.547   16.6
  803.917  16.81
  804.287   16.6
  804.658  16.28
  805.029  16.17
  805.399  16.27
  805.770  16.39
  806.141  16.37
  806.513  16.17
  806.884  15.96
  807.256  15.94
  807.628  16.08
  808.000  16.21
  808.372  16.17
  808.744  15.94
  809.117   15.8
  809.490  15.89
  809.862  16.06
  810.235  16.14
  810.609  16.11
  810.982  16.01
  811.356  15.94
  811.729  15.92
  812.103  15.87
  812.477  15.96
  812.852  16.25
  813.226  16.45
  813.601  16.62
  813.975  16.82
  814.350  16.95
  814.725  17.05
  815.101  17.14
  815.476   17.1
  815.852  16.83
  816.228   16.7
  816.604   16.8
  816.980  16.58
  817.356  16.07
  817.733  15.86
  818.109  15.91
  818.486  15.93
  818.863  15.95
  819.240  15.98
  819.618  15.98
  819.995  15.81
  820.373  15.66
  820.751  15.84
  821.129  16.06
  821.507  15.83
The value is 0.075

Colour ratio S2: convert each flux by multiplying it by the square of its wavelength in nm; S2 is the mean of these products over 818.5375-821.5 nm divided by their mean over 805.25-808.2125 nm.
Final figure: 1.0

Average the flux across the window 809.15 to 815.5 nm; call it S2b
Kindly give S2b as 16.3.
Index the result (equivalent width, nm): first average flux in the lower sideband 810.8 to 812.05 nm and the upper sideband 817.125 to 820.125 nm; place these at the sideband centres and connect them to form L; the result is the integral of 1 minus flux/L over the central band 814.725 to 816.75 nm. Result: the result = -0.12 nm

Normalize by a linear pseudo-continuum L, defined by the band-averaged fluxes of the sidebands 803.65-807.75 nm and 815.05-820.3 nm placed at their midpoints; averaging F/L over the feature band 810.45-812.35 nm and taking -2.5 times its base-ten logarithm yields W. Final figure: 0.02 mag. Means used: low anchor 16.3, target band 16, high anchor 16.3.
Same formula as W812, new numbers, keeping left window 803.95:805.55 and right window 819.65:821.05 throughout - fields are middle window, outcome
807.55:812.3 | 0.05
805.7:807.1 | 0.01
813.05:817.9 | -0.21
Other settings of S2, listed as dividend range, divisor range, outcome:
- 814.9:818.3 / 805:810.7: 1.05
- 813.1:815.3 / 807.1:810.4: 1.07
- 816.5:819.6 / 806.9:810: 1.03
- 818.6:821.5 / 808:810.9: 1.02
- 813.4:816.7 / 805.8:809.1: 1.07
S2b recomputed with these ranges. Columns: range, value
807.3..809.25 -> 16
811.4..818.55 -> 16.5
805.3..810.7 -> 16.1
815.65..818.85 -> 16.3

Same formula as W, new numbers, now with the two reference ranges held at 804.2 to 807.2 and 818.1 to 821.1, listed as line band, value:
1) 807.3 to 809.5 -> 0.011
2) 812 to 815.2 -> -0.035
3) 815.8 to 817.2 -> -0.049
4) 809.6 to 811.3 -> 0.004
